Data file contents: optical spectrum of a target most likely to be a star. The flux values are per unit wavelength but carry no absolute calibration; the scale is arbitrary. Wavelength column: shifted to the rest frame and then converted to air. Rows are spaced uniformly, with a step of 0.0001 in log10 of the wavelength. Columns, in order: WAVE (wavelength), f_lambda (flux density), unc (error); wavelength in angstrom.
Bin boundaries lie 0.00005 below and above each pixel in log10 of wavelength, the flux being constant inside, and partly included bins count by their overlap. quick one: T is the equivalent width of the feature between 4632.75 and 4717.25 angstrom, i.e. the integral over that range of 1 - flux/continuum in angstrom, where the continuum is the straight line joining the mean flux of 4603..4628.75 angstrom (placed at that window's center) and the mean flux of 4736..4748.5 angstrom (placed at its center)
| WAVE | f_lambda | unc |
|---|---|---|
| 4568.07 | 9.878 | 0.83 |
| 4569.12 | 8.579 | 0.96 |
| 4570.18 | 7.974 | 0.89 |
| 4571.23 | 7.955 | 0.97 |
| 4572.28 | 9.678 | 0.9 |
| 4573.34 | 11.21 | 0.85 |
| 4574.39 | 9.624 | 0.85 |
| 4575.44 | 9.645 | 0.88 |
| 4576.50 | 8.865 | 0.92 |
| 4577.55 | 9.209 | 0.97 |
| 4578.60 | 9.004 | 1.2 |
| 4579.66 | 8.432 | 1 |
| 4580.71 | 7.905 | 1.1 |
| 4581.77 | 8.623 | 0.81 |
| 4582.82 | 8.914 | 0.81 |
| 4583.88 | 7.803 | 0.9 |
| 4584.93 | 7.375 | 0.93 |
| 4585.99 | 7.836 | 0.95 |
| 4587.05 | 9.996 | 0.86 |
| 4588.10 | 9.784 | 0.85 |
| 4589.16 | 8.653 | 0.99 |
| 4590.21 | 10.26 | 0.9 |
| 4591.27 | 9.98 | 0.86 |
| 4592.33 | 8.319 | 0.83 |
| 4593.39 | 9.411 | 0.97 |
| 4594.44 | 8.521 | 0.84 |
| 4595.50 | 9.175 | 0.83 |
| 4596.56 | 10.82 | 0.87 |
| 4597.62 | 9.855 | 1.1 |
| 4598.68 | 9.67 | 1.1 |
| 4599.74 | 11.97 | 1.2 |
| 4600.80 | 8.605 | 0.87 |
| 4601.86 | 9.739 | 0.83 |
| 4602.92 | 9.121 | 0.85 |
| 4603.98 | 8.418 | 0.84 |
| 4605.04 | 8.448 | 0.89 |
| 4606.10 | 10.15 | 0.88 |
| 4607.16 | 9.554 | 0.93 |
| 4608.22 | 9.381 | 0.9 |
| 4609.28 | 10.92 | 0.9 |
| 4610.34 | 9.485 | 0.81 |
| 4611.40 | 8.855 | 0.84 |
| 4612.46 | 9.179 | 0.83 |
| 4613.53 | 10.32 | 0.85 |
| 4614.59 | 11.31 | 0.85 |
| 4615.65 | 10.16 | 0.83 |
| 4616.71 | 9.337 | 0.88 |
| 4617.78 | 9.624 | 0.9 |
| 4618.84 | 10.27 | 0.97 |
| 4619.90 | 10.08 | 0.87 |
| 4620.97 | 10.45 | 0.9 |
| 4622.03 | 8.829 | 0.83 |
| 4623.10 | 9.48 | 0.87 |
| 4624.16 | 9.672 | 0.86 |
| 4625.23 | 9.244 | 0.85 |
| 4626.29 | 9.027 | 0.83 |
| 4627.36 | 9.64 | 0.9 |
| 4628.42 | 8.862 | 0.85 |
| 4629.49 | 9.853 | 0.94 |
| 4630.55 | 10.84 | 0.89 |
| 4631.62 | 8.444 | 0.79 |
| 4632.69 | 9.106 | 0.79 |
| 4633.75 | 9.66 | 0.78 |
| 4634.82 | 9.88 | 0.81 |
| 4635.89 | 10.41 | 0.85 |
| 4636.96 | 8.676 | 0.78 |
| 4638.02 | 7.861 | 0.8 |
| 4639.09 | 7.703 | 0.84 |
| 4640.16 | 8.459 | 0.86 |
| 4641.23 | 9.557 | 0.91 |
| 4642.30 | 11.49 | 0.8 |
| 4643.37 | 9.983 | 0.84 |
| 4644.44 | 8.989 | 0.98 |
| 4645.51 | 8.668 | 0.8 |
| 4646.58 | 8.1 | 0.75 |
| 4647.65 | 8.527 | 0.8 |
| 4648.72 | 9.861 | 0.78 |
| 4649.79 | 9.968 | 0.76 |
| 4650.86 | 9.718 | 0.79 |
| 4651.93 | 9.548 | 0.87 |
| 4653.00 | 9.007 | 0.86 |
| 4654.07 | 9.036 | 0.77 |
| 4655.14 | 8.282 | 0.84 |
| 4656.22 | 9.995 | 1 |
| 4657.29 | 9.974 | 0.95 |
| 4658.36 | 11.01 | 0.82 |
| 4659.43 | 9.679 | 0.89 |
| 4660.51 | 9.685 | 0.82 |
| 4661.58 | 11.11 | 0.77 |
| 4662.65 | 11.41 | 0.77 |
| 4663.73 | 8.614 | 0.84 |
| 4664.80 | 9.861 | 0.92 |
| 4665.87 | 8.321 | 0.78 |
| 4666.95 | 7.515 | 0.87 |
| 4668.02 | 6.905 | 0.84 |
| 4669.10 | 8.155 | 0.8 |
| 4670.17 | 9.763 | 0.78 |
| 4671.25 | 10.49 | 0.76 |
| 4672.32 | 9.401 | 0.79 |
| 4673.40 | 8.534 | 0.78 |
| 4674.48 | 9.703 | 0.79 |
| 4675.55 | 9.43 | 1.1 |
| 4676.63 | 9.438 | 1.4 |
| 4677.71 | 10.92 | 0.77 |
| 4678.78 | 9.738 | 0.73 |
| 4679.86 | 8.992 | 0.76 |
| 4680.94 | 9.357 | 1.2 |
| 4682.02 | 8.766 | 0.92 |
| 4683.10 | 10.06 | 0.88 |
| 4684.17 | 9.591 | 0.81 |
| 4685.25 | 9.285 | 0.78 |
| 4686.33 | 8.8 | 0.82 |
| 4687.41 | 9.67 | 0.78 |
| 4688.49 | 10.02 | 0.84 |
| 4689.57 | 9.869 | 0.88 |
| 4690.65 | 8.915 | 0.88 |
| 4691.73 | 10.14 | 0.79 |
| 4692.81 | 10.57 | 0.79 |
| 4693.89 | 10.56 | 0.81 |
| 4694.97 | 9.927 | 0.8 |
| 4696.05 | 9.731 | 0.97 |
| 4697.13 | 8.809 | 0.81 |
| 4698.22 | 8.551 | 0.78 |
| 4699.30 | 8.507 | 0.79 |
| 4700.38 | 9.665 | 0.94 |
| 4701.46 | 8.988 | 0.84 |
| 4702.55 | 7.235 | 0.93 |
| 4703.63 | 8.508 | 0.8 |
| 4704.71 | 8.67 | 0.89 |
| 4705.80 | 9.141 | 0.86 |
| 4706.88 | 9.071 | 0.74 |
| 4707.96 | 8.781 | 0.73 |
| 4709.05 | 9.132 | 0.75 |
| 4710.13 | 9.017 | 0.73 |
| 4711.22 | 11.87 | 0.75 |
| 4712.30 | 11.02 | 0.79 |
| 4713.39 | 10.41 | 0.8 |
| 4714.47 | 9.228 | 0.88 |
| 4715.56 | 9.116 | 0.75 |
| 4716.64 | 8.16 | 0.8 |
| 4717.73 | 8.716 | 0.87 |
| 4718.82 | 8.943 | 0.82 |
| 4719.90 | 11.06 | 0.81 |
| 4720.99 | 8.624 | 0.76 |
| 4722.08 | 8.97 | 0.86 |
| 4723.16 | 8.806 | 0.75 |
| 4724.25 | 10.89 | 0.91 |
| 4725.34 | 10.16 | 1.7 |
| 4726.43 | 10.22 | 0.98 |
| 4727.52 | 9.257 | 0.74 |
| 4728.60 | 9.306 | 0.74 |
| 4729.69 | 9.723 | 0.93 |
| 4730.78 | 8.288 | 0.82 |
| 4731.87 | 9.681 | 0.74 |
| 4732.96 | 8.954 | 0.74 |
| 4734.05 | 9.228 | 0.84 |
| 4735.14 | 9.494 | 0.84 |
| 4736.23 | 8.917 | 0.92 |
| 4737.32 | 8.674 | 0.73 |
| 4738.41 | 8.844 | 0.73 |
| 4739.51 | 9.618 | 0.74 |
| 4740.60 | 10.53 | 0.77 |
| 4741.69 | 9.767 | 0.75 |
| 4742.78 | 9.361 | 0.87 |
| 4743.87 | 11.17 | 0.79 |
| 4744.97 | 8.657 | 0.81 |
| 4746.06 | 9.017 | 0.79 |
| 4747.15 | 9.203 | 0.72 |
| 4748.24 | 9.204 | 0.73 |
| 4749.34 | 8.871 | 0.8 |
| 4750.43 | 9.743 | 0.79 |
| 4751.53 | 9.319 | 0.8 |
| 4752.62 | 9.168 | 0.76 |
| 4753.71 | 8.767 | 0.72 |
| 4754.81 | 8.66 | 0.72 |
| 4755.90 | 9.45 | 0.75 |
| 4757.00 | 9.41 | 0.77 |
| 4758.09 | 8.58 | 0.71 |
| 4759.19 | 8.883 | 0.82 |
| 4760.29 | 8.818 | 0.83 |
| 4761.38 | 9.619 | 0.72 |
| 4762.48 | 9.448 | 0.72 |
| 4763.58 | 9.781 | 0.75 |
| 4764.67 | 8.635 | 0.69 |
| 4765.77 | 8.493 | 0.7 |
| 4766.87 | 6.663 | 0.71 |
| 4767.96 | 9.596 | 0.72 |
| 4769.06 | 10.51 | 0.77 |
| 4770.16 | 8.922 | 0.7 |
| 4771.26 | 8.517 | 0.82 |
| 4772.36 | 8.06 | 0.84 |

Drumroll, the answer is 1.4 angstrom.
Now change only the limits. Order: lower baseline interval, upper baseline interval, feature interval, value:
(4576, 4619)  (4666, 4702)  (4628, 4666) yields -0.5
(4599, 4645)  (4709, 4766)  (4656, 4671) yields 0.1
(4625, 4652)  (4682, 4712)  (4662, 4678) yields 0.2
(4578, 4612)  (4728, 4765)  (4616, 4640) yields -0.4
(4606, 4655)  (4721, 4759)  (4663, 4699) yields 0.3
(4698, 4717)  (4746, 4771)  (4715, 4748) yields -0.9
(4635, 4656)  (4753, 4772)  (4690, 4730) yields -1.6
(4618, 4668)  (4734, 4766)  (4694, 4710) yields 0.6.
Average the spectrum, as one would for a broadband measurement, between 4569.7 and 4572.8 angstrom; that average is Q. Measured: 8.56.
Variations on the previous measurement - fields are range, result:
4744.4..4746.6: 8.83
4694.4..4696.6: 9.85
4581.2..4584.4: 8.43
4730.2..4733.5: 8.98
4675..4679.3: 9.9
